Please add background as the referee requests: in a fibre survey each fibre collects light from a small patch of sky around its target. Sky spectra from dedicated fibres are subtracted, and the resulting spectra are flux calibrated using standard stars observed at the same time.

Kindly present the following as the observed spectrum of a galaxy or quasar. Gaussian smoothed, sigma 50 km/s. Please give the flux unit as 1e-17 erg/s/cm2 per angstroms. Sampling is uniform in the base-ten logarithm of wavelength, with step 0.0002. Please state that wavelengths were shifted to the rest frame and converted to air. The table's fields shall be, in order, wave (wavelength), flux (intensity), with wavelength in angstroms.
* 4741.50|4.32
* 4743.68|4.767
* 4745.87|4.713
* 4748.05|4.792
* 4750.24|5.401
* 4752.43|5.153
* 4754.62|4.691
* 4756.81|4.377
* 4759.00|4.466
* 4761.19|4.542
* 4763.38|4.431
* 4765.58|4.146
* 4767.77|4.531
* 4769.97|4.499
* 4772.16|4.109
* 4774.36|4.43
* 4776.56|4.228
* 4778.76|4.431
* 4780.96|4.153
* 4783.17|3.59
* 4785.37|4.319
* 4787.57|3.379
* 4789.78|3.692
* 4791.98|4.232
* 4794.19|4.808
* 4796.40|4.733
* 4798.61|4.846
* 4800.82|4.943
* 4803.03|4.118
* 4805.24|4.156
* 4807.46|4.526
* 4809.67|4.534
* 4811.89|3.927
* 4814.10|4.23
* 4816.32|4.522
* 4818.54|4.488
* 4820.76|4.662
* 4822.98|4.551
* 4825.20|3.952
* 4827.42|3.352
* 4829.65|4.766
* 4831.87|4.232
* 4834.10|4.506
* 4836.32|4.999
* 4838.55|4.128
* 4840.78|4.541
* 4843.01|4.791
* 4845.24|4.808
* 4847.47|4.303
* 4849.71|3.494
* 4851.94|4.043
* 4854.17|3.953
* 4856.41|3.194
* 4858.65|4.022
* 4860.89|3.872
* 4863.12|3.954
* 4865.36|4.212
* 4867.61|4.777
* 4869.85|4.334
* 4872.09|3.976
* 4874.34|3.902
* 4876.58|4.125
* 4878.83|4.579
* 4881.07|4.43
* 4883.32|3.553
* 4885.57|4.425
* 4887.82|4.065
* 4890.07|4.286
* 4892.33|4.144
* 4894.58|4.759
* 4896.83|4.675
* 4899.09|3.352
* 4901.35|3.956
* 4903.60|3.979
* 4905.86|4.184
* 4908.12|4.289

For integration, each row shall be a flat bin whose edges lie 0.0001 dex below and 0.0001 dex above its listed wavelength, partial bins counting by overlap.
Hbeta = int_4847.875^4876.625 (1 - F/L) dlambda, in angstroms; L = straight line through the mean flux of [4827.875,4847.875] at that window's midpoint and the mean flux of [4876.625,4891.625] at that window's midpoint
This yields 2.4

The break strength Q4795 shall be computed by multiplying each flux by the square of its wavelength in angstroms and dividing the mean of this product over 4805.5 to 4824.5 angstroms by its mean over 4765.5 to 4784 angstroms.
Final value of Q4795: 1.1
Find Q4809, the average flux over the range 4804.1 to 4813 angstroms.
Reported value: 4.29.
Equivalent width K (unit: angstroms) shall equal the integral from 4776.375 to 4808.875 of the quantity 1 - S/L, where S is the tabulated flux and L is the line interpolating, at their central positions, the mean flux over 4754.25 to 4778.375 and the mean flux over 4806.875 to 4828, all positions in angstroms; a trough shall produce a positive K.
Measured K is 0.5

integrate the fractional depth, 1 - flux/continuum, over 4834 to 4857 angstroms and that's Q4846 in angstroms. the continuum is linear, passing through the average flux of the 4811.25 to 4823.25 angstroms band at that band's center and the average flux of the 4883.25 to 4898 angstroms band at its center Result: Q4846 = 0.6 angstroms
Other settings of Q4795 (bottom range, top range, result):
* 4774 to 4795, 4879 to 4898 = 1.09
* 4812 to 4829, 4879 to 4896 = 1.03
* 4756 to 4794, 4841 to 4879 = 1.01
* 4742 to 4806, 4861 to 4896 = 1.00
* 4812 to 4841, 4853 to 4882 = 0.96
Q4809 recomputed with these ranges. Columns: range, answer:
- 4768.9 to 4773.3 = 4.31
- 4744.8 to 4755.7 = 4.95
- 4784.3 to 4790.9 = 3.8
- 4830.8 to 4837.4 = 4.58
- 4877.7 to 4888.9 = 4.21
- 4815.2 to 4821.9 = 4.55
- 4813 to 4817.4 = 4.37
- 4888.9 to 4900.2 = 4.24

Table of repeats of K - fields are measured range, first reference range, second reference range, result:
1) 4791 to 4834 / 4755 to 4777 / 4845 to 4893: -1.4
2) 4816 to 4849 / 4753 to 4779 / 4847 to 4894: -1.7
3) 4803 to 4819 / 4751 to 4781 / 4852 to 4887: -0.1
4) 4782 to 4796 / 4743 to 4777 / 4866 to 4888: 1.4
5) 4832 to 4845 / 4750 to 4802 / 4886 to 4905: -0.9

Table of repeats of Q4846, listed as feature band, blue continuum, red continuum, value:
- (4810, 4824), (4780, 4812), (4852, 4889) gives -0.61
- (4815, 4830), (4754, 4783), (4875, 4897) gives 0.06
